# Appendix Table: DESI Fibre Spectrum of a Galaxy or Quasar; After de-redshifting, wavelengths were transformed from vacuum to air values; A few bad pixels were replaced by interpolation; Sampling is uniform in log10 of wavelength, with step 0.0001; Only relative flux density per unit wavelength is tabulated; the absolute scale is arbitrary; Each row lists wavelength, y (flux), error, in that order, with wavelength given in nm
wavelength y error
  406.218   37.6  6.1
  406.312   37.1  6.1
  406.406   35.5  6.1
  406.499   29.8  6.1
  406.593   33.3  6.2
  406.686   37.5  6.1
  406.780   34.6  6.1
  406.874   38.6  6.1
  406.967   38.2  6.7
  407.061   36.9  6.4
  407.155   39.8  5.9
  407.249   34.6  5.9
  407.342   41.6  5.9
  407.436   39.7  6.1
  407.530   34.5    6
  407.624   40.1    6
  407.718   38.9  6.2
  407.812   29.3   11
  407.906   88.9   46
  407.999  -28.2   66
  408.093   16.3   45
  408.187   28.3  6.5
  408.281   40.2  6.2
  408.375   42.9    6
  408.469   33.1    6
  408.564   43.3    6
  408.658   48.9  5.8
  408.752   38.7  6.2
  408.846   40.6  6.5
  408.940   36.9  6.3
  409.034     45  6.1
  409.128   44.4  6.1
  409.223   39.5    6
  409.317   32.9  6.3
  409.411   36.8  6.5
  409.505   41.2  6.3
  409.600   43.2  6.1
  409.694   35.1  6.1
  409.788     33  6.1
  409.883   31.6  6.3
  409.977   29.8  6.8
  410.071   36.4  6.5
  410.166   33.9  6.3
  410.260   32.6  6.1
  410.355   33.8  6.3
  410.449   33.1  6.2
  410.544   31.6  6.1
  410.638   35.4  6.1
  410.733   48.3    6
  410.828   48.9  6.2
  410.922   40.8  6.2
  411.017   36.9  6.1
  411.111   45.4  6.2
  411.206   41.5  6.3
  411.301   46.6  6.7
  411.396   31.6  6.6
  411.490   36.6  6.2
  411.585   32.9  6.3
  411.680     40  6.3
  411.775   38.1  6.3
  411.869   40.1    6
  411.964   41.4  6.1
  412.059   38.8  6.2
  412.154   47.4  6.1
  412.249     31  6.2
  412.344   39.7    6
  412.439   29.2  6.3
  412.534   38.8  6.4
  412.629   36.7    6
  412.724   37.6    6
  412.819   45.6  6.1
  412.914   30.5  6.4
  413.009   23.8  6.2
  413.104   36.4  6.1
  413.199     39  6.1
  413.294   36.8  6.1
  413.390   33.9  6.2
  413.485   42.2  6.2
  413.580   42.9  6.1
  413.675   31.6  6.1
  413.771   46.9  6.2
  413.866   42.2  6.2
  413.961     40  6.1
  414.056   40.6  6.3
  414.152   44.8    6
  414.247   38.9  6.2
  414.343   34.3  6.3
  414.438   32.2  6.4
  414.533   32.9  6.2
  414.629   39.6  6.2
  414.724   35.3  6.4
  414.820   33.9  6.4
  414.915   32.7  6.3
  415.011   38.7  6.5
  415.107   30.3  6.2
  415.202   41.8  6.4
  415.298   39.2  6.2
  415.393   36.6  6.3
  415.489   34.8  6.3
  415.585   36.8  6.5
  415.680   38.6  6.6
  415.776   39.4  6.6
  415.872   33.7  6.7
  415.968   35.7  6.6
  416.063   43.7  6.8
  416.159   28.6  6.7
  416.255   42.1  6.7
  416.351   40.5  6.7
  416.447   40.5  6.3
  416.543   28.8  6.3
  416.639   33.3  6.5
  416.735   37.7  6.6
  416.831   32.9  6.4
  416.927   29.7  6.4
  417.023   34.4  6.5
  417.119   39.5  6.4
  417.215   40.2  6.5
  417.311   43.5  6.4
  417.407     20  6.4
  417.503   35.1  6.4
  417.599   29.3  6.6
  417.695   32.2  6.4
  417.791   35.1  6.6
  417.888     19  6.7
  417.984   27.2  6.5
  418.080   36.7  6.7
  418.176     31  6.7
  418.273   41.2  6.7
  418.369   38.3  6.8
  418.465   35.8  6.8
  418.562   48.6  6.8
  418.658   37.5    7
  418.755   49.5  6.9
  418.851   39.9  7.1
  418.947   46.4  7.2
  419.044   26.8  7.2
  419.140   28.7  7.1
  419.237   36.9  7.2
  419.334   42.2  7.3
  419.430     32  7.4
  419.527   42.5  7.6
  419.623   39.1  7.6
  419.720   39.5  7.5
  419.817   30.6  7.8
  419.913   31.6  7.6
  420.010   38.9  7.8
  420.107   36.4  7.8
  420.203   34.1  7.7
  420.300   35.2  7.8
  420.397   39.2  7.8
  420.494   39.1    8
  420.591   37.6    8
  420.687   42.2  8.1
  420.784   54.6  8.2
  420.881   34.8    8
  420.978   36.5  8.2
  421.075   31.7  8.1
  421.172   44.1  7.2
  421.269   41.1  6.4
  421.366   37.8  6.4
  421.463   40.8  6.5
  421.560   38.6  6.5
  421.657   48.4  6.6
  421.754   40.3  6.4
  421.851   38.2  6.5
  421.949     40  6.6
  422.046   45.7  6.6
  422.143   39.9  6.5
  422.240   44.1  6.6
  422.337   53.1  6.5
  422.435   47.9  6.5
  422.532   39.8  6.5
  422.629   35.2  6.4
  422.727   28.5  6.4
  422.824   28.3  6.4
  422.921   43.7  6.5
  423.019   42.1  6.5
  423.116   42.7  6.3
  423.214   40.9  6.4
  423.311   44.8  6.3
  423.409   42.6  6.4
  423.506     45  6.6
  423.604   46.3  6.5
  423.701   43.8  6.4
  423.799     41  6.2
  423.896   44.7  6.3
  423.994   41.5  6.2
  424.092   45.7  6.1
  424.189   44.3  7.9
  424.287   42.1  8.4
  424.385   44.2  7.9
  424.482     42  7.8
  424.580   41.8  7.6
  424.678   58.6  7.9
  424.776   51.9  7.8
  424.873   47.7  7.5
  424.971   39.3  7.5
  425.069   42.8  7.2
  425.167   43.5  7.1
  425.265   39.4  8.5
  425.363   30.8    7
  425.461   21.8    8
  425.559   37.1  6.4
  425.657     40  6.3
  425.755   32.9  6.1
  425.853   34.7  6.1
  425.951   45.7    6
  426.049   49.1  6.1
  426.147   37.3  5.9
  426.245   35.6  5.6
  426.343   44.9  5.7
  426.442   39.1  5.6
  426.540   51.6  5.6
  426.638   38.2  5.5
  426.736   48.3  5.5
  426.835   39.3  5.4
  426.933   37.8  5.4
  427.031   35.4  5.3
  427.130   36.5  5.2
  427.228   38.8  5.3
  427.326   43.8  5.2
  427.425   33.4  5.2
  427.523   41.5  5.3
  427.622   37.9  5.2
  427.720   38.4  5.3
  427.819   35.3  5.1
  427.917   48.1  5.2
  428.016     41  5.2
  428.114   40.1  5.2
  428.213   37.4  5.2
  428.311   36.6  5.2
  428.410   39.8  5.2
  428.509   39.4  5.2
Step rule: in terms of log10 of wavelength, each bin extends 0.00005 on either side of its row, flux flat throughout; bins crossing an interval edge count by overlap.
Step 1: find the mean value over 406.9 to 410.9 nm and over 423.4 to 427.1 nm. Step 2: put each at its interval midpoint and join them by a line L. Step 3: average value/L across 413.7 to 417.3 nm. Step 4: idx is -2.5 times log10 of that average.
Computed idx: 0.05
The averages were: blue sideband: 36.9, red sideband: 41.7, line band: 37.1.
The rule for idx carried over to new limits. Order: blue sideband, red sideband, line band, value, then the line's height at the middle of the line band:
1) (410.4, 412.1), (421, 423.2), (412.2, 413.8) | 0.09 mag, 39.5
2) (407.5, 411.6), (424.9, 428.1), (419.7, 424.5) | -0.05 mag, 38.8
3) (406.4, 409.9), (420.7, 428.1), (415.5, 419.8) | 0.09 mag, 39.3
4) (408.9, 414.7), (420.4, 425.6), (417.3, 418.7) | 0.18 mag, 39.9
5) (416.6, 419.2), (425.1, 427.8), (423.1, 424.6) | -0.15 mag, 37.8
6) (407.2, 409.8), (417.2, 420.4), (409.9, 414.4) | -0.04 mag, 36.7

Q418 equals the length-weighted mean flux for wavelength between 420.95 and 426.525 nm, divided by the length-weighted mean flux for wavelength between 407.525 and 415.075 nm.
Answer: 1.11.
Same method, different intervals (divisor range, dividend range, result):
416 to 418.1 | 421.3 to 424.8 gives 1.25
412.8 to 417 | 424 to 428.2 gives 1.11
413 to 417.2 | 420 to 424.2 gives 1.11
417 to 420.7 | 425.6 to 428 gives 1.11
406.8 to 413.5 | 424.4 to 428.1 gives 1.09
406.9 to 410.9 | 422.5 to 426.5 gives 1.11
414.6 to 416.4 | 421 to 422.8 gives 1.10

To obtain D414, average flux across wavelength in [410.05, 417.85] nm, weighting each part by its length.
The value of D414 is 37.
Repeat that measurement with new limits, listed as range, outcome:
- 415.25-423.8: 38.1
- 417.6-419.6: 36.2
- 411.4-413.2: 36.9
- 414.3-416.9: 36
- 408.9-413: 37.8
